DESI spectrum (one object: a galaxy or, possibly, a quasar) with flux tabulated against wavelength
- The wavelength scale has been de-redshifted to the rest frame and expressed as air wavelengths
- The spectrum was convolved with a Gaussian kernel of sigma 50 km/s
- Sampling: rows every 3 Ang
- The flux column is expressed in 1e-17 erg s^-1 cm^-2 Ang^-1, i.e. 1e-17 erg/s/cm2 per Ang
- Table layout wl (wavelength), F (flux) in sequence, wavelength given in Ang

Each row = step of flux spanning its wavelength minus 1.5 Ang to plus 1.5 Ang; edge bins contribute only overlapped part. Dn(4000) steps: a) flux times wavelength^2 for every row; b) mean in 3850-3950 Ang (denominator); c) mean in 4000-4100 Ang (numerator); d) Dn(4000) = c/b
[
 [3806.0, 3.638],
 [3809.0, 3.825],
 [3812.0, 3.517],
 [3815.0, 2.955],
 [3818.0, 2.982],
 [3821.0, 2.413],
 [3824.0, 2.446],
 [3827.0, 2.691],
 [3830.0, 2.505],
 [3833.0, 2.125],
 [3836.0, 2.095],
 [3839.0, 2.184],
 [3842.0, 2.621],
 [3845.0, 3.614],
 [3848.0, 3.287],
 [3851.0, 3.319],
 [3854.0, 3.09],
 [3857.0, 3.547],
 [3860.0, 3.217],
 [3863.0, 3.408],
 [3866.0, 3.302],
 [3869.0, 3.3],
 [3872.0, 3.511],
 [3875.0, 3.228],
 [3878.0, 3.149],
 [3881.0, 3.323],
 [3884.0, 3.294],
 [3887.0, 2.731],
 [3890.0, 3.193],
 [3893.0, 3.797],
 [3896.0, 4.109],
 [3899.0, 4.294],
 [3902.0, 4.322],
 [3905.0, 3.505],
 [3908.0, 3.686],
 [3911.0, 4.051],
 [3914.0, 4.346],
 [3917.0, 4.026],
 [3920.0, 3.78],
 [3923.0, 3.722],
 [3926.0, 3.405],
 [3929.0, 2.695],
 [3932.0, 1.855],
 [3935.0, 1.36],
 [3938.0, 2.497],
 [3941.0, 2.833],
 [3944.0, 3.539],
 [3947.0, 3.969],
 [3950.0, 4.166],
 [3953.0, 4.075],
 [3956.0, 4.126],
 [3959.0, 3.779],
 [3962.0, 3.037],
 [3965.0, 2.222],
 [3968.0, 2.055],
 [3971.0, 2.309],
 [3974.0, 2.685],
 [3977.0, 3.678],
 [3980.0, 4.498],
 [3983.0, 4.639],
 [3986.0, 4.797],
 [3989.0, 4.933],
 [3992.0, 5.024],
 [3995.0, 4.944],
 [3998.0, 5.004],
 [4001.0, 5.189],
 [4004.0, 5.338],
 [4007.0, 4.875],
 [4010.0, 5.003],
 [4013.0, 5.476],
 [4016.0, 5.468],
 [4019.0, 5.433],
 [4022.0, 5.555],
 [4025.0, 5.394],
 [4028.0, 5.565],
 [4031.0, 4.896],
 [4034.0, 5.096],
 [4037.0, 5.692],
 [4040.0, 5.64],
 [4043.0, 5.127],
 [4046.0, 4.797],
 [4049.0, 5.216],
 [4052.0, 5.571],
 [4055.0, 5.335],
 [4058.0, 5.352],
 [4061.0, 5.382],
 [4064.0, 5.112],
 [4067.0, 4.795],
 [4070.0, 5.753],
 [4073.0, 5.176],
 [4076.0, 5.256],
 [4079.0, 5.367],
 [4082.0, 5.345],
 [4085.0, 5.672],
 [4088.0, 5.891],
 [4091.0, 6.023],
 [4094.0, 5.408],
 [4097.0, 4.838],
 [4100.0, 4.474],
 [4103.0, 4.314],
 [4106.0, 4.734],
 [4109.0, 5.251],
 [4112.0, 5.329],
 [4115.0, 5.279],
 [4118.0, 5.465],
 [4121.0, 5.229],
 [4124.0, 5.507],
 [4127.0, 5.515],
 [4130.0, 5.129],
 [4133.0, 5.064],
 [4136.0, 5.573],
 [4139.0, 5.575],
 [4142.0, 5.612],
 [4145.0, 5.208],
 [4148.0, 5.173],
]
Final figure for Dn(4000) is 1.69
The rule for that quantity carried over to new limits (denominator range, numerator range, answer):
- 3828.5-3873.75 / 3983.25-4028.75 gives 1.86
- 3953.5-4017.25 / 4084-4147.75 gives 1.33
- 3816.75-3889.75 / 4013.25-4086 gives 1.98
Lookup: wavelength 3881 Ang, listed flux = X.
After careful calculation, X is 3.323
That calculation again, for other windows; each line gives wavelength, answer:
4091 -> 6.023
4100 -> 4.474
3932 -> 1.855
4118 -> 5.465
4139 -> 5.575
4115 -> 5.279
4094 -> 5.408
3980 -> 4.498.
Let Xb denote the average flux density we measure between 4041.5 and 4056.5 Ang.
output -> 5.21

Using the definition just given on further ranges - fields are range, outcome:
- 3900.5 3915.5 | 3.98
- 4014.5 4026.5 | 5.46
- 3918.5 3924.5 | 3.75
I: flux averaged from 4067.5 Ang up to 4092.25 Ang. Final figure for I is 5.52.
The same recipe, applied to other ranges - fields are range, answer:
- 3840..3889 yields 3.23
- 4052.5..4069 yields 5.23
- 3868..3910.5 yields 3.55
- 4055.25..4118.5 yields 5.25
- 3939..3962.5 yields 3.69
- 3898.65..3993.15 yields 3.55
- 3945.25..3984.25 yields 3.47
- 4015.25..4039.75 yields 5.4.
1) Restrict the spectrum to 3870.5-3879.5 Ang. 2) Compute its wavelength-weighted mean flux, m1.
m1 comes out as 3.3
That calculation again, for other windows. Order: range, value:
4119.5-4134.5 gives 5.29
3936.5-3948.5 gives 3.21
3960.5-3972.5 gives 2.41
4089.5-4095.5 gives 5.72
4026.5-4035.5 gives 5.19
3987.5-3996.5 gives 4.97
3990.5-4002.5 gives 5.04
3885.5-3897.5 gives 3.46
